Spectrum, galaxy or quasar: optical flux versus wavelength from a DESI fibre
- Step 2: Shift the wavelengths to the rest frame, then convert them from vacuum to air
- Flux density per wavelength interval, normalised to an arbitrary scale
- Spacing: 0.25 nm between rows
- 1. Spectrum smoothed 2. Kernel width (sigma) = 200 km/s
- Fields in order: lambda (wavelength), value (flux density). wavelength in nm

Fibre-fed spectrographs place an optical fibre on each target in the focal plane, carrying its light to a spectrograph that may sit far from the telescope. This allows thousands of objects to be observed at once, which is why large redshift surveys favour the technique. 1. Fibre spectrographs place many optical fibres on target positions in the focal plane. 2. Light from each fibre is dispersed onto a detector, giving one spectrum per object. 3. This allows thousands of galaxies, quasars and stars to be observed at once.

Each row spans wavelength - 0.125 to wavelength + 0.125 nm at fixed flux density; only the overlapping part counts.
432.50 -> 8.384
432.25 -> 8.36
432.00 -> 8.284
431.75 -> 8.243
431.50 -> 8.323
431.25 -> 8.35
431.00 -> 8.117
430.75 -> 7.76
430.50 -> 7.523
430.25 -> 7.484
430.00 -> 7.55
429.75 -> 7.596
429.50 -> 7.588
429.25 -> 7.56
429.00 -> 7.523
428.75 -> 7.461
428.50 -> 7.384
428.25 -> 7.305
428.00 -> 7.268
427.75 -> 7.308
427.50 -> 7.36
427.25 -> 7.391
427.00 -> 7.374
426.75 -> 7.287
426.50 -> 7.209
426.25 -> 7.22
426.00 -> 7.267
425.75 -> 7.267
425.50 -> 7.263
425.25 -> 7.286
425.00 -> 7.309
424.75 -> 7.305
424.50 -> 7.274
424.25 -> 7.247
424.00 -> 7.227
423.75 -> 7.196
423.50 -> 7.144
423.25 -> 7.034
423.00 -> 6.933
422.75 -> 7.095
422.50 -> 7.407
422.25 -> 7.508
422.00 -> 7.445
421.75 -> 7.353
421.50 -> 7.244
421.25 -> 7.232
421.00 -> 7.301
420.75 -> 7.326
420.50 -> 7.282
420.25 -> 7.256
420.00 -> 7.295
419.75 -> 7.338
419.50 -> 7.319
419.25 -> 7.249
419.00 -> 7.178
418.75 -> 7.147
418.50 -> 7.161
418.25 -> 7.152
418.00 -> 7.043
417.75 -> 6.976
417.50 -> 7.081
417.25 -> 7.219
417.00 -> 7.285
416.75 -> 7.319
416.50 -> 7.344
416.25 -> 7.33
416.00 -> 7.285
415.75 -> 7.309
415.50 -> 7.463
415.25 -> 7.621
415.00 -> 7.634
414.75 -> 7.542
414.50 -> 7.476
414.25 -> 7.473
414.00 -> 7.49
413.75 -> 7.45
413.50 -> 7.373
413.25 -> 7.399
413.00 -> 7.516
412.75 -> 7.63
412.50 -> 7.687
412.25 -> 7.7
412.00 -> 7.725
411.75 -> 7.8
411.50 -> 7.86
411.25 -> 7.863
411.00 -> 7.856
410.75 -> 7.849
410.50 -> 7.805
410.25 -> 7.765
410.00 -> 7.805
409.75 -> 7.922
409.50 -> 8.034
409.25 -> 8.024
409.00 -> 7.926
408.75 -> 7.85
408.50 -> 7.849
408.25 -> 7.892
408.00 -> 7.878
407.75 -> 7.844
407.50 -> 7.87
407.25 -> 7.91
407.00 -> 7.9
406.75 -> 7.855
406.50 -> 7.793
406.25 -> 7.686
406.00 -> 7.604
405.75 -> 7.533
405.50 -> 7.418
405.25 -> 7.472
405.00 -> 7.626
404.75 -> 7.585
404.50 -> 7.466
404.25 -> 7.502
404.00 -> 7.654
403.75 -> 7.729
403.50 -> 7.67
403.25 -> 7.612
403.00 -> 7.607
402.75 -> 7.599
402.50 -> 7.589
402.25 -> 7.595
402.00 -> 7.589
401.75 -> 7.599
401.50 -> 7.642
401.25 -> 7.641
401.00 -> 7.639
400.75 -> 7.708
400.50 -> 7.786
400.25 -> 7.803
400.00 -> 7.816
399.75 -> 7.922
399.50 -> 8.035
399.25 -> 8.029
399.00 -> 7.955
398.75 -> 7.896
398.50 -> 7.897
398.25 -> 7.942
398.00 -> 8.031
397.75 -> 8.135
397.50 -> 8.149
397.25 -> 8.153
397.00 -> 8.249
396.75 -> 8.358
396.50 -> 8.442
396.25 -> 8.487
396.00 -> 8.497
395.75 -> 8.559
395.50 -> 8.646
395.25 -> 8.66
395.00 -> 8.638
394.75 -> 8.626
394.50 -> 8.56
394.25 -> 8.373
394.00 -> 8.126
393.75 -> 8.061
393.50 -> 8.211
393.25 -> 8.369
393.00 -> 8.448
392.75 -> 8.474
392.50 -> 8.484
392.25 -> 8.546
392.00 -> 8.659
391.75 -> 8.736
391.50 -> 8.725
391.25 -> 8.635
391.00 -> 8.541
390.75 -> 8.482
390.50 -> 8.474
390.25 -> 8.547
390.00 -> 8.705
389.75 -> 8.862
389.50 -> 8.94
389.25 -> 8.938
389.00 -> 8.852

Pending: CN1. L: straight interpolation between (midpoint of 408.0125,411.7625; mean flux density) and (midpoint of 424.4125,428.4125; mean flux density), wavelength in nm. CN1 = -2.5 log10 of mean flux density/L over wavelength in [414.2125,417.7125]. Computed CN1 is 0.04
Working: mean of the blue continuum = 7.88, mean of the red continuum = 7.29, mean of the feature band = 7.37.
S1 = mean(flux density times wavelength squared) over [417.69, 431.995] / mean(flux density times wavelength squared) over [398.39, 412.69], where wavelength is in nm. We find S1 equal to 1.04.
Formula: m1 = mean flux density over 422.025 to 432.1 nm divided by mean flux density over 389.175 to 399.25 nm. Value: 0.88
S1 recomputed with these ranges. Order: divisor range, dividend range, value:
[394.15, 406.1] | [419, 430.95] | 1.04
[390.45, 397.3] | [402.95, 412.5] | 0.98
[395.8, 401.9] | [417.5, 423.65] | 1.00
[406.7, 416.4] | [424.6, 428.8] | 1.02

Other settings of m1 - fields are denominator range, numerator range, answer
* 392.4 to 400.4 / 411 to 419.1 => 0.90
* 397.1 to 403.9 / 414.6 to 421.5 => 0.93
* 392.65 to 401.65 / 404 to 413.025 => 0.95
